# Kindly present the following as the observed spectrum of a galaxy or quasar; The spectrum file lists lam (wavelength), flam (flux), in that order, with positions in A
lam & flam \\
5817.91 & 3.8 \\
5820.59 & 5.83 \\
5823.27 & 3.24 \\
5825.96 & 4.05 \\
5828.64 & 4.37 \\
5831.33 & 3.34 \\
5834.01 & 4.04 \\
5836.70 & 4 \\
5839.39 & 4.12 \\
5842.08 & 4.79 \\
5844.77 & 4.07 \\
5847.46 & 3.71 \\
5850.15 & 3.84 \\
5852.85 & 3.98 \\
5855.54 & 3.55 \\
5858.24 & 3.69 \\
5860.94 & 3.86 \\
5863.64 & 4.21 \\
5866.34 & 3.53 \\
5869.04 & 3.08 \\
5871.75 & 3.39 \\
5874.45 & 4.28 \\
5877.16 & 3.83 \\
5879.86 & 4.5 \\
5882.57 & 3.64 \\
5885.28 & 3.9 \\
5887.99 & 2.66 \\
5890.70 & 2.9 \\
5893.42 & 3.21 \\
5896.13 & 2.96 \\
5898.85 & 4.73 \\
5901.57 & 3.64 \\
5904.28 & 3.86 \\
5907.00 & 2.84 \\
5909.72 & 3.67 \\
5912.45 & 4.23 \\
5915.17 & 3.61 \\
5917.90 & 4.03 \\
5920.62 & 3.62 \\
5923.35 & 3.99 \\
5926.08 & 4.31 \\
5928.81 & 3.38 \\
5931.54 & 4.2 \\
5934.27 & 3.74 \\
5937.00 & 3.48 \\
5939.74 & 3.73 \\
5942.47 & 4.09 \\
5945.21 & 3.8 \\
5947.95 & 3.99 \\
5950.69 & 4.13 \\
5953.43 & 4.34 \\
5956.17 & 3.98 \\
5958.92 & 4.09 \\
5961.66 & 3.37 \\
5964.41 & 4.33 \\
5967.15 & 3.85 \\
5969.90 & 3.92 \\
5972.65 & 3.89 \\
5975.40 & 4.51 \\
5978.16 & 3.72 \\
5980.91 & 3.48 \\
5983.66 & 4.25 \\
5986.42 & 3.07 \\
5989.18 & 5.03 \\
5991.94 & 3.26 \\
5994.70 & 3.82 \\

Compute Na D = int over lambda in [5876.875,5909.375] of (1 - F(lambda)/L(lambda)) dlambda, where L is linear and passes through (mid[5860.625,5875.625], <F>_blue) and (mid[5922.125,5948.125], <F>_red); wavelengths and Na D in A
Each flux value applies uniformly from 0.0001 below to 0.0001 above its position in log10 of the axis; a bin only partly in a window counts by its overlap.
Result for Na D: 1.9 A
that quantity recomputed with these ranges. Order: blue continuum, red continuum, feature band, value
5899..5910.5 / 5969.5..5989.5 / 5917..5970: -1.9 A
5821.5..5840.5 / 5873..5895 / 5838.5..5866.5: -1.2 A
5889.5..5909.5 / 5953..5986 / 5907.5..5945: -1.9 A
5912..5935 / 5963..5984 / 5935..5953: 0.2 A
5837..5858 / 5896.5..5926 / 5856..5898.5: 3.3 A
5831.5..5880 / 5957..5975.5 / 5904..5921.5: 1.1 A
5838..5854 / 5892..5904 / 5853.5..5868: 0.7 A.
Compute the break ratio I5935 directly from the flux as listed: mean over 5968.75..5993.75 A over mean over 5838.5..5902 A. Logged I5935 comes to 1.0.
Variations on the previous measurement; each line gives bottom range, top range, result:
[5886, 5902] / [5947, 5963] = 1.19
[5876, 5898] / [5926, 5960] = 1.13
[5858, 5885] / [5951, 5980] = 1.05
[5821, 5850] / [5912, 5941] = 0.95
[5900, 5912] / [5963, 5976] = 1.14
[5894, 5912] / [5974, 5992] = 1.09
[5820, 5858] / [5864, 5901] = 0.90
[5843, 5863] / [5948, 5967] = 1.05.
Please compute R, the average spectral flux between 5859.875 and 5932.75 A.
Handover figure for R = 3.7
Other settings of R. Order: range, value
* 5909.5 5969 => 3.91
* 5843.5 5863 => 3.83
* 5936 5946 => 3.78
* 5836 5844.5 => 4.3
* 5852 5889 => 3.73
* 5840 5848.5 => 4.2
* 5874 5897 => 3.53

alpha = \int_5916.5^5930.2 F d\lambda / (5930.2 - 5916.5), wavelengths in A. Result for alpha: 3.87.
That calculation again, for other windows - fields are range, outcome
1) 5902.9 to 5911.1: 3.46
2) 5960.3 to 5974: 3.87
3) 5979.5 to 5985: 3.87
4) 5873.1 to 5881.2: 4.21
